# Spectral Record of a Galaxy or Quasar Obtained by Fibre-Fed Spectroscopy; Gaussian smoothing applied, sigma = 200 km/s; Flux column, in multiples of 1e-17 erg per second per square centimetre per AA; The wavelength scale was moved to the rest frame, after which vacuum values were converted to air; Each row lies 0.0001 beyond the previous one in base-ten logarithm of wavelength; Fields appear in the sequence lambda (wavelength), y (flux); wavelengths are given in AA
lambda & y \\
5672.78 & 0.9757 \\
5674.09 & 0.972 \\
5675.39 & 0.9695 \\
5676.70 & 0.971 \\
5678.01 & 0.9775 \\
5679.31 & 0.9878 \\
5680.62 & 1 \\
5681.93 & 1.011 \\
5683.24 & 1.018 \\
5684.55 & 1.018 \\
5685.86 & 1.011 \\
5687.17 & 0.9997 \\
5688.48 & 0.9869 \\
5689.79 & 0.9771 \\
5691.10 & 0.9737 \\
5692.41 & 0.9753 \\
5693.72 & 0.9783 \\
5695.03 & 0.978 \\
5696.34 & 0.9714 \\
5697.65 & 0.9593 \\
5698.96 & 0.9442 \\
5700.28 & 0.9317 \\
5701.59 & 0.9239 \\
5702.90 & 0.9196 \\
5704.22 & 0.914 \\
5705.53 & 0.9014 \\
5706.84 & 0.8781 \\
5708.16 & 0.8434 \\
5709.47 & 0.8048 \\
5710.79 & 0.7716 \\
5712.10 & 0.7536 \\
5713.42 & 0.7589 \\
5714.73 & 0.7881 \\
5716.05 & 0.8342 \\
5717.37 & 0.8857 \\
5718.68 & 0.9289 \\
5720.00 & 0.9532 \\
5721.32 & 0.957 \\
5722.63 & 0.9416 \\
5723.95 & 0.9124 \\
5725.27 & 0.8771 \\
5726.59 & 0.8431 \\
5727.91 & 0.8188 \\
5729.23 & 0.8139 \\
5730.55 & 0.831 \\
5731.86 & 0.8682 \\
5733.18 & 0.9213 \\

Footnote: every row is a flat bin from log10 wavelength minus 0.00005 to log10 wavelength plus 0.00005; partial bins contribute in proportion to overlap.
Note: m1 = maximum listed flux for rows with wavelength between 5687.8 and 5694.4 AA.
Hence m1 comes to 0.9869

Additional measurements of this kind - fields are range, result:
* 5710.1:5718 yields 0.8857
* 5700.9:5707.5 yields 0.9239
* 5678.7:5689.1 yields 1.018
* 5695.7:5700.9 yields 0.9714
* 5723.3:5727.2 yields 0.9124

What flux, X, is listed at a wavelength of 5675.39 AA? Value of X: 0.9695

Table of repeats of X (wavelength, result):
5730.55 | 0.831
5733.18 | 0.9213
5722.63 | 0.9416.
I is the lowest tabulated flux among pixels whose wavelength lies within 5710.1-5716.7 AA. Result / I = 0.7536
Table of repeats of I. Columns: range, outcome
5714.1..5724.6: 0.7881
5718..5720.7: 0.9289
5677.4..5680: 0.9775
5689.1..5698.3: 0.9593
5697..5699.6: 0.9442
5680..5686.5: 1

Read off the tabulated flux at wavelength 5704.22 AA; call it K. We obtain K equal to 0.914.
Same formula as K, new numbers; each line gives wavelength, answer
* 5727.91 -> 0.8188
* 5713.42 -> 0.7589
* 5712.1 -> 0.7536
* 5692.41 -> 0.9753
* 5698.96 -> 0.9442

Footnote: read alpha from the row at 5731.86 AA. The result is 0.8682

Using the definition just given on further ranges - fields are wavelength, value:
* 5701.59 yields 0.9239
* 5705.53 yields 0.9014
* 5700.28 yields 0.9317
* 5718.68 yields 0.9289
